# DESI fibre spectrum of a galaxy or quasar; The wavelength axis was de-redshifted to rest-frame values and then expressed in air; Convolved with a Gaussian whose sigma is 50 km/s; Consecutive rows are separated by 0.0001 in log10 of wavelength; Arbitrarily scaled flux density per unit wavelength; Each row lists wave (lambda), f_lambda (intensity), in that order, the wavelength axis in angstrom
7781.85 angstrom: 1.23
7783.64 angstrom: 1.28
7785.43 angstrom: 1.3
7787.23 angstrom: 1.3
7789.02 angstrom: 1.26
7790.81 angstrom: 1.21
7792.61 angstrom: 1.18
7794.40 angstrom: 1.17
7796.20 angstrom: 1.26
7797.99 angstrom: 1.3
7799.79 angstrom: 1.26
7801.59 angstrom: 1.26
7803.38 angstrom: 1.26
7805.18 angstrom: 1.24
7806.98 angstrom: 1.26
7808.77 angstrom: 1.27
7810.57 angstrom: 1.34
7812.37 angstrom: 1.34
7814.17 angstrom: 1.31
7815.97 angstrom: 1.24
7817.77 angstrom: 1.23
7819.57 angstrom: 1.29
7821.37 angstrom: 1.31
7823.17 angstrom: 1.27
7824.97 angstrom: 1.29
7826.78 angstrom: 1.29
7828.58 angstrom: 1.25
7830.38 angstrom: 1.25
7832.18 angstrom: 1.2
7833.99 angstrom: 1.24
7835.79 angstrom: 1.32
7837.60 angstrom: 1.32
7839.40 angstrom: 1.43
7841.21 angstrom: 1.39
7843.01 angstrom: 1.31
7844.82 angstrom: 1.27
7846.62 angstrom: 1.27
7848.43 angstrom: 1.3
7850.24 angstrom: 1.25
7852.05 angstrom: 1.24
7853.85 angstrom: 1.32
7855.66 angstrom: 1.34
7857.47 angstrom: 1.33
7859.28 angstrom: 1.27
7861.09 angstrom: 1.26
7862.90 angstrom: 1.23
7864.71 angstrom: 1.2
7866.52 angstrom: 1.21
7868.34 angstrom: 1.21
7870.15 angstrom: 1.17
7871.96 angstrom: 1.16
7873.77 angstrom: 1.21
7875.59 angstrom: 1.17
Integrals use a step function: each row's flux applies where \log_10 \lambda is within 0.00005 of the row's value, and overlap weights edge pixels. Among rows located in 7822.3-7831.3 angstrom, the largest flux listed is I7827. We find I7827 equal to 1.29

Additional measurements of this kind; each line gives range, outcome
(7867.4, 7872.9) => 1.21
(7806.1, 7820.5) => 1.34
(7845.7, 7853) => 1.3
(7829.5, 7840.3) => 1.43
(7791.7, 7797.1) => 1.26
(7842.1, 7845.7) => 1.31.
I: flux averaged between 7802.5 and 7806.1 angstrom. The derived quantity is 1.25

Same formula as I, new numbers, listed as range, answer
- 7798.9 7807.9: 1.26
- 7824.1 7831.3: 1.27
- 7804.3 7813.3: 1.29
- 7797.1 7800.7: 1.28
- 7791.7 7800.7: 1.23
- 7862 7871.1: 1.2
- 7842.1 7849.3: 1.29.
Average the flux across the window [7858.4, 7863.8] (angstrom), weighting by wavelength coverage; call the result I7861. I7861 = 1.25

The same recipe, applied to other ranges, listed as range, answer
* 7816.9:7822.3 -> 1.28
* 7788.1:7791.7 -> 1.24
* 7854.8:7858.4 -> 1.33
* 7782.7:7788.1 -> 1.29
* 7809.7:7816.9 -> 1.31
